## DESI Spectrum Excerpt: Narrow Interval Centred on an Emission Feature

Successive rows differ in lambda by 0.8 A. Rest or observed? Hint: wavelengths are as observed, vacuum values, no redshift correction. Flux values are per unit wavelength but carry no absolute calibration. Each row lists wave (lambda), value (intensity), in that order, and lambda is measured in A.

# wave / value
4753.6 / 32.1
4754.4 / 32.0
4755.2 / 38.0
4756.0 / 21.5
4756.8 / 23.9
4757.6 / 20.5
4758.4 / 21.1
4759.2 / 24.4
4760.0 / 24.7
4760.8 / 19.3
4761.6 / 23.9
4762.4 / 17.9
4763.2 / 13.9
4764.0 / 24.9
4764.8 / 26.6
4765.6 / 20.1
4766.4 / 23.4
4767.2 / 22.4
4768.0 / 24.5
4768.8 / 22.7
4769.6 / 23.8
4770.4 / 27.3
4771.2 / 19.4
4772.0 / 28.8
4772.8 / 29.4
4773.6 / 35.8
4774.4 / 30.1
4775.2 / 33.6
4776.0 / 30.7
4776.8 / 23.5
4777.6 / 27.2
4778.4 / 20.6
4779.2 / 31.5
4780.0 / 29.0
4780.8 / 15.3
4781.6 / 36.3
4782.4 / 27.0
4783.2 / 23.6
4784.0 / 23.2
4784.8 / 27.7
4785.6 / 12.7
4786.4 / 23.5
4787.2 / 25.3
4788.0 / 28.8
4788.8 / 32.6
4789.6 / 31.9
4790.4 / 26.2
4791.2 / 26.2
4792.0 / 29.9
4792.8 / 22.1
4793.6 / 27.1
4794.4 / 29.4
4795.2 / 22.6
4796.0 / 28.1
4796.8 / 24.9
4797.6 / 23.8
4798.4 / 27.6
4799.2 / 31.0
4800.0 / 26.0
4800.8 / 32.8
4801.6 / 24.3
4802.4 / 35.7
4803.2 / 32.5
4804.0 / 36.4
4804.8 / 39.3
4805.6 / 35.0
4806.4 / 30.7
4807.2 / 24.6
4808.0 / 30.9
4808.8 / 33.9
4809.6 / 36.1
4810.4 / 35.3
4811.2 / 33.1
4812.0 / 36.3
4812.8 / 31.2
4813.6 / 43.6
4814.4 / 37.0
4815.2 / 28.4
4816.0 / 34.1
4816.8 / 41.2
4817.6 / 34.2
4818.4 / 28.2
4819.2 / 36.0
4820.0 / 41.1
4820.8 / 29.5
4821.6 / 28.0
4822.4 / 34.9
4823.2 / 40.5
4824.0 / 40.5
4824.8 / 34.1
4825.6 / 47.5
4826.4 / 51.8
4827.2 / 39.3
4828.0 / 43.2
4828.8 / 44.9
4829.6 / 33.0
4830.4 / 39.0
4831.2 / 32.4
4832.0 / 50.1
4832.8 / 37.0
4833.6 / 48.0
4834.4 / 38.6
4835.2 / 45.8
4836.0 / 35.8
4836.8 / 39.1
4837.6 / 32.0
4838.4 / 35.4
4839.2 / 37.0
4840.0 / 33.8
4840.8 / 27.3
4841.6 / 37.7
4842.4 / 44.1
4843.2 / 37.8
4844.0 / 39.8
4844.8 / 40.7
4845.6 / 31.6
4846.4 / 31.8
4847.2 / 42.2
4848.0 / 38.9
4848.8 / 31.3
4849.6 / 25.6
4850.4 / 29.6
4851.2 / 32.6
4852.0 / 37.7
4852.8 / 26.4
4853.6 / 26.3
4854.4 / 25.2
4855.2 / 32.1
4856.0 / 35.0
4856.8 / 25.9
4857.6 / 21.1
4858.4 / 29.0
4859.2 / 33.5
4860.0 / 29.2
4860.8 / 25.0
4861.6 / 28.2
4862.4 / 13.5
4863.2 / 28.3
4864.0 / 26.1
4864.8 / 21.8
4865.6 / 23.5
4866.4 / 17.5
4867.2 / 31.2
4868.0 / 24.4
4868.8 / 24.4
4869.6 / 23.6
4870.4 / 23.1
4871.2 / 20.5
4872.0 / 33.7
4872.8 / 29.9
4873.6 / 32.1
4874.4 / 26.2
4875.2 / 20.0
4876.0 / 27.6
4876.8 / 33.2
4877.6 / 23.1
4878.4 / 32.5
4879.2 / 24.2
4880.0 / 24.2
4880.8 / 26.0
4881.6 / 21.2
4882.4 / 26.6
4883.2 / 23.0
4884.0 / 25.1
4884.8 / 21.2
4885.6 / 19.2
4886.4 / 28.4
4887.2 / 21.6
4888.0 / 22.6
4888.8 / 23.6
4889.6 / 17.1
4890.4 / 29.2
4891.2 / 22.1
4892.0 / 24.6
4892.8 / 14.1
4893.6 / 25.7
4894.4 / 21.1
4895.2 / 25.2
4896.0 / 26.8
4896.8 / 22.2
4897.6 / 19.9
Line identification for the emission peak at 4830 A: Mg II 2798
